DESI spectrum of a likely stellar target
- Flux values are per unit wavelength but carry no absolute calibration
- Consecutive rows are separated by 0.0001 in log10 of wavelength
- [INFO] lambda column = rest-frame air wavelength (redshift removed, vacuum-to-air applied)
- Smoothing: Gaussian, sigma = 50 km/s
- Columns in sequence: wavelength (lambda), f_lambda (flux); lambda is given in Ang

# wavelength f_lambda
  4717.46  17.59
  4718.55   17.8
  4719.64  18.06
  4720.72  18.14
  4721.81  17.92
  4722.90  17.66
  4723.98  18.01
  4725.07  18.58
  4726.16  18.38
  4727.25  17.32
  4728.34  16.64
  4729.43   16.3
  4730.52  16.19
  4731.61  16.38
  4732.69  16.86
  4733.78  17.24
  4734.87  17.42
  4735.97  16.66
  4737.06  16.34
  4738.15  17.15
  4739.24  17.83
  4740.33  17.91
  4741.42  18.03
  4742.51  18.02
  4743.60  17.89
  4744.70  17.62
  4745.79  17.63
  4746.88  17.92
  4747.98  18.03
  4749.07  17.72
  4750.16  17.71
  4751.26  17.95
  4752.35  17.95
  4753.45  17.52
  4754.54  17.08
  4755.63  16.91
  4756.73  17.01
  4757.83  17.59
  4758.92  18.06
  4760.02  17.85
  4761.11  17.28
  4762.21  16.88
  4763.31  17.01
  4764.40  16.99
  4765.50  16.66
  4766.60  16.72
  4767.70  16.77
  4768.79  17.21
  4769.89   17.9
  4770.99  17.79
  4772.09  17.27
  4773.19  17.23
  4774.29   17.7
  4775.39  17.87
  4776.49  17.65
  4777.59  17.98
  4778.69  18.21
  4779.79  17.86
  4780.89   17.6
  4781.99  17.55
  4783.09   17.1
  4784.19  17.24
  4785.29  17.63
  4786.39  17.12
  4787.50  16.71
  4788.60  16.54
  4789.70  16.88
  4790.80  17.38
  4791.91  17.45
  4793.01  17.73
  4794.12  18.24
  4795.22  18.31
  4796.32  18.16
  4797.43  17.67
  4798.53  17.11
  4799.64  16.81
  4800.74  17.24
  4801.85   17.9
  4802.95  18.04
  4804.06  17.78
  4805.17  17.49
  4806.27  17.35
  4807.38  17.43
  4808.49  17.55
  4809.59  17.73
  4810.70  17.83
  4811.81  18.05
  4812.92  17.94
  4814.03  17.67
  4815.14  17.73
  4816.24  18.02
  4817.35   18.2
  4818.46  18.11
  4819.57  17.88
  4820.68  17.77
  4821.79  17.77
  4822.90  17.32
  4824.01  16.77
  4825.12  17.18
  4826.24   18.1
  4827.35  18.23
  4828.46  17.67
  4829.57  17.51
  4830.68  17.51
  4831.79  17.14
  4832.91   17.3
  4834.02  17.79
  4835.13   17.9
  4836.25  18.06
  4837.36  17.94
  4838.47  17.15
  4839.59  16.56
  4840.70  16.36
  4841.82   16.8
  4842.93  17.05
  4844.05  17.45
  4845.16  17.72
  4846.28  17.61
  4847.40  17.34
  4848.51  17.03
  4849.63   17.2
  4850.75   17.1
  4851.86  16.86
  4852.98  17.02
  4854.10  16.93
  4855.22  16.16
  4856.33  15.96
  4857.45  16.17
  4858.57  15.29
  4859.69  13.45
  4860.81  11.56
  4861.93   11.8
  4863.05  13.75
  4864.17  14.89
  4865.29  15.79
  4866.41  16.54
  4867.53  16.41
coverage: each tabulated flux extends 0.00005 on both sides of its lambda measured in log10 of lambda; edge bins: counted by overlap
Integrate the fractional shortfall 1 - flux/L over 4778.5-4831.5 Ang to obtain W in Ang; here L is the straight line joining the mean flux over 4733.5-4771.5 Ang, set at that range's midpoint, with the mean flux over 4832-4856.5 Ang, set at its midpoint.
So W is -1.0 Ang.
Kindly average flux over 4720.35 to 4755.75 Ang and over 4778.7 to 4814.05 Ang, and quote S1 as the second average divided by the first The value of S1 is 1.0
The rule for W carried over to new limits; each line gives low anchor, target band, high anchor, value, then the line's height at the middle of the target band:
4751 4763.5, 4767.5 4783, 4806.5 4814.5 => -0.1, 17.5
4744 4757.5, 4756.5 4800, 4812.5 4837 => 0.5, 17.6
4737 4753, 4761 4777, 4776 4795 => 0.3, 17.6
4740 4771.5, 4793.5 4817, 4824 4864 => -1.0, 17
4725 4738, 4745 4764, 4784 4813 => -0.4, 17.2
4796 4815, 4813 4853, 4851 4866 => -2.9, 16.3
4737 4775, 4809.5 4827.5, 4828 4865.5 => -1.1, 16.8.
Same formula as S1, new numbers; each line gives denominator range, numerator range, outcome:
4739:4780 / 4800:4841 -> 1.00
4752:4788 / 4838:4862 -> 0.94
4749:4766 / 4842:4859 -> 0.97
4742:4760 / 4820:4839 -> 1.00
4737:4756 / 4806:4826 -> 1.00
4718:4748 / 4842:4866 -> 0.91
